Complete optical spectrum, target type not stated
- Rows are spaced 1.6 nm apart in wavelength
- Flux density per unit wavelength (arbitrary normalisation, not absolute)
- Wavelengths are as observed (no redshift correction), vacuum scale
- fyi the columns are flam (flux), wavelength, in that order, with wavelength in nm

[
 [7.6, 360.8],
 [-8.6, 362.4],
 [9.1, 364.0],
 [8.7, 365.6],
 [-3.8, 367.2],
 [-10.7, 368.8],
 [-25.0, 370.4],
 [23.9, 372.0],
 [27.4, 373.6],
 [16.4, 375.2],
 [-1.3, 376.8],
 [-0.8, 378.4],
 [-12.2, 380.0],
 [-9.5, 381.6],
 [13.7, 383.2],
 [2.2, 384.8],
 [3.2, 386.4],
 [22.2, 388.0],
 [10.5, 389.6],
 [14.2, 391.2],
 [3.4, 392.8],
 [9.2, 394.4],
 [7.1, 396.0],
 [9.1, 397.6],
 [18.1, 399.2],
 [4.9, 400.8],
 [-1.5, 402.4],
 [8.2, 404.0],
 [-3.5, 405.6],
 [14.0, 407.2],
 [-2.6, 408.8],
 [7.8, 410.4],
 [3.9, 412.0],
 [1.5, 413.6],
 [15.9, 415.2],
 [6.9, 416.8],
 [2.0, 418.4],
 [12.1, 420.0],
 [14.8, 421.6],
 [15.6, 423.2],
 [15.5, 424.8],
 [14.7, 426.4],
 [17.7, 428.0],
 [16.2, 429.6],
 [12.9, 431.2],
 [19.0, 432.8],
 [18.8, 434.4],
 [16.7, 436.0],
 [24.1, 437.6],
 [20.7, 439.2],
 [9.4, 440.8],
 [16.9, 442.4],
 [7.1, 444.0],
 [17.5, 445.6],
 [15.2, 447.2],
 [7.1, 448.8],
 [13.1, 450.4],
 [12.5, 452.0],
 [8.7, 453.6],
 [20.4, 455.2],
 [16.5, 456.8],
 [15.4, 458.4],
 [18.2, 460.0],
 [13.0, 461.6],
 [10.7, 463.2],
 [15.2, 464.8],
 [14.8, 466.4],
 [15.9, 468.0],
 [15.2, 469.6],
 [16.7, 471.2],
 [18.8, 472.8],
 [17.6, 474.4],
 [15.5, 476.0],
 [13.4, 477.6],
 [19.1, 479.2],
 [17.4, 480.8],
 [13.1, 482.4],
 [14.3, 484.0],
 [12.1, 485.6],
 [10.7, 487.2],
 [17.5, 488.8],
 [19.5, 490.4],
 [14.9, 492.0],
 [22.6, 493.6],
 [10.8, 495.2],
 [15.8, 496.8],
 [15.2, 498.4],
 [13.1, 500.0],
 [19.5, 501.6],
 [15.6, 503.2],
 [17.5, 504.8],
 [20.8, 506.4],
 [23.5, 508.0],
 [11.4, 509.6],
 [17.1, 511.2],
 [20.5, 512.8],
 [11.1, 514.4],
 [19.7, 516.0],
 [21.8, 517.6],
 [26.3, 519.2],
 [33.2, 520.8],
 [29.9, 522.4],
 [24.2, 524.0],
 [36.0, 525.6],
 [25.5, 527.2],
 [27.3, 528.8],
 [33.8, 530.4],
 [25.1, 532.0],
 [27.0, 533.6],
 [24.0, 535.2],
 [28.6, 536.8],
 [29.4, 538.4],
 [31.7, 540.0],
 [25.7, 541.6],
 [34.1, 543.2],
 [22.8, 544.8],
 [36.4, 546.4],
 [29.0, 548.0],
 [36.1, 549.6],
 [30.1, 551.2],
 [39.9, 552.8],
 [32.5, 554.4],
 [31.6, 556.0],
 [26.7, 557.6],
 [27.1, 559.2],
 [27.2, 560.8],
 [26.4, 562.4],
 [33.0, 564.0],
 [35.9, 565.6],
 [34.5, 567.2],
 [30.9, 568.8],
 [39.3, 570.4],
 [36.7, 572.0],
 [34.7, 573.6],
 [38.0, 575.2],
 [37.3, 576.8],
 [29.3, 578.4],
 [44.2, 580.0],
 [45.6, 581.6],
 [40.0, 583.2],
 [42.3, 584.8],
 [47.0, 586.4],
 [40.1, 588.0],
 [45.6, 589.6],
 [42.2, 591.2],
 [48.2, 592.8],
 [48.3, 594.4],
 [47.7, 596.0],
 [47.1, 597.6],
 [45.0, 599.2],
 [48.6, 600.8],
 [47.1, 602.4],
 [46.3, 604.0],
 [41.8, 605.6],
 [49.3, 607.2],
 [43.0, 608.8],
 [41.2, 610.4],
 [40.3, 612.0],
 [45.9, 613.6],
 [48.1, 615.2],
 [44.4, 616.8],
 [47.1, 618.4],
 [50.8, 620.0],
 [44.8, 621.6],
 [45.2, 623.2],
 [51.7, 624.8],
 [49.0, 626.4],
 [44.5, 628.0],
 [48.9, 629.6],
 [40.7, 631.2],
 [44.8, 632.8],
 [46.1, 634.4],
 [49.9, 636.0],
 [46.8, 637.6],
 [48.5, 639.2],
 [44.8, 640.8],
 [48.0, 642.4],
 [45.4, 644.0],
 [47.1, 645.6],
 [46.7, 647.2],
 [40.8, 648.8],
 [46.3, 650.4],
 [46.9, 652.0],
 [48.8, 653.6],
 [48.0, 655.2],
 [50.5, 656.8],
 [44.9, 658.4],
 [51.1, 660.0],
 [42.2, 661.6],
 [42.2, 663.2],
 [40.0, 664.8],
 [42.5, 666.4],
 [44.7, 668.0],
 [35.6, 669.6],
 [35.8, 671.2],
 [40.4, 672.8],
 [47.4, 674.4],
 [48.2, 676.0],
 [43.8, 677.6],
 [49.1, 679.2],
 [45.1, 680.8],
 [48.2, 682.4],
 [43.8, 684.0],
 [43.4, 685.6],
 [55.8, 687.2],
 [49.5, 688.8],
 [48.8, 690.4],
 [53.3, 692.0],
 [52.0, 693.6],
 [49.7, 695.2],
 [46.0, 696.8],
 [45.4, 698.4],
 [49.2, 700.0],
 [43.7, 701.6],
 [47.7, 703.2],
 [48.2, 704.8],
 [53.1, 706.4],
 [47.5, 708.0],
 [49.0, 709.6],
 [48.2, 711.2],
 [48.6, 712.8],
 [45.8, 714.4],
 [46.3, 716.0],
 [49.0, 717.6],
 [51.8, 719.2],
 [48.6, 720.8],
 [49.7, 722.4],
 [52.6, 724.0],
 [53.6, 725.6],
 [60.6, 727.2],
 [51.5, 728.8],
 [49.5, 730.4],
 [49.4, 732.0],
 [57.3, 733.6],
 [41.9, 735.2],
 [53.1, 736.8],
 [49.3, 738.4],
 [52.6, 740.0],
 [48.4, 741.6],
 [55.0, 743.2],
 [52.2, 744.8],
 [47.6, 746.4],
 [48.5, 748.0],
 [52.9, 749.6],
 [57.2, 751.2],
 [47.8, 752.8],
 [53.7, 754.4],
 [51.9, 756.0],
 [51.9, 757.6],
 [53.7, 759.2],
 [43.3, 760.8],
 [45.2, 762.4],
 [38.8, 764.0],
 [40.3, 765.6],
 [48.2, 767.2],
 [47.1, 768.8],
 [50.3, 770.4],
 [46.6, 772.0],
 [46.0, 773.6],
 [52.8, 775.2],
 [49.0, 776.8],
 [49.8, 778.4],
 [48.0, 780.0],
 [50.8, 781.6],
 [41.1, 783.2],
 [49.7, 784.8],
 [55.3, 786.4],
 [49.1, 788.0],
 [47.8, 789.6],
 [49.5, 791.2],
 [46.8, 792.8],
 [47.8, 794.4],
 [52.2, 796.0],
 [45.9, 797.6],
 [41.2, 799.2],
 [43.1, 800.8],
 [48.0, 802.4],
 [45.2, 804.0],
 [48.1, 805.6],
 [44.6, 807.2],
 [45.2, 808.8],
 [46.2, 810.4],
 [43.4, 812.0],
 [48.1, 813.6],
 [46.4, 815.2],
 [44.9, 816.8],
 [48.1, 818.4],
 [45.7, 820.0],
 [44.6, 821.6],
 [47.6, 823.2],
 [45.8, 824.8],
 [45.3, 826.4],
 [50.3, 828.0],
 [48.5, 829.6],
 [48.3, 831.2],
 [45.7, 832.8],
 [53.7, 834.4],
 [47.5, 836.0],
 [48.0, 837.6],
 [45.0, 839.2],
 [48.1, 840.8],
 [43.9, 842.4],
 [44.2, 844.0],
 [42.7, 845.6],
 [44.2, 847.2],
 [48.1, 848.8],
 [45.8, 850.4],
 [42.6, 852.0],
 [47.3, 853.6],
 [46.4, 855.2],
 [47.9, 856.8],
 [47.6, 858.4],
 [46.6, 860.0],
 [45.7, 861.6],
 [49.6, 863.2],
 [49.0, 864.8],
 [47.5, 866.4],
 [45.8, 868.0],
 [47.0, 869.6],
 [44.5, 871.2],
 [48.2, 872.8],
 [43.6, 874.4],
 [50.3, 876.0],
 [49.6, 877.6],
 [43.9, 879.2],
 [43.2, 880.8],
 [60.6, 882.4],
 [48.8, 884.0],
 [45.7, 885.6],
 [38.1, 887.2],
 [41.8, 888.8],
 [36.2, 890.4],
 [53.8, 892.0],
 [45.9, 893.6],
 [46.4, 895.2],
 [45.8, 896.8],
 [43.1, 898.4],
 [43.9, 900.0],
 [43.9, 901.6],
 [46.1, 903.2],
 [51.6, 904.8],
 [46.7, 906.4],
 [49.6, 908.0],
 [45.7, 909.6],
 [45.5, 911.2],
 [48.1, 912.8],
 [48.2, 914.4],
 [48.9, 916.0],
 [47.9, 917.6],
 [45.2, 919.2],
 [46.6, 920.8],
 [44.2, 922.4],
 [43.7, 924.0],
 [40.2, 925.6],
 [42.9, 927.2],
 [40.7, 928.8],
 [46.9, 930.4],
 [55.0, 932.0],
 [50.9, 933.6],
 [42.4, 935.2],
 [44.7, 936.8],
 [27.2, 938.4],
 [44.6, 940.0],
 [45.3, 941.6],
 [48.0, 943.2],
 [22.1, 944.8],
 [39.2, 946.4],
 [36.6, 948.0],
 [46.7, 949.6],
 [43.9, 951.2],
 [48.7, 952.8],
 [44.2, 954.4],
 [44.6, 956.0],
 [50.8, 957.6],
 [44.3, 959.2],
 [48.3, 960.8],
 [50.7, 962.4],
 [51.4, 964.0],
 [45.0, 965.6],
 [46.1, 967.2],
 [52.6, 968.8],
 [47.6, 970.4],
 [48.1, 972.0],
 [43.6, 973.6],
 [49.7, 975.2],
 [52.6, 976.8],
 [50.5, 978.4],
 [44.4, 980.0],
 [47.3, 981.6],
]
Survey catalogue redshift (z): 0.30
